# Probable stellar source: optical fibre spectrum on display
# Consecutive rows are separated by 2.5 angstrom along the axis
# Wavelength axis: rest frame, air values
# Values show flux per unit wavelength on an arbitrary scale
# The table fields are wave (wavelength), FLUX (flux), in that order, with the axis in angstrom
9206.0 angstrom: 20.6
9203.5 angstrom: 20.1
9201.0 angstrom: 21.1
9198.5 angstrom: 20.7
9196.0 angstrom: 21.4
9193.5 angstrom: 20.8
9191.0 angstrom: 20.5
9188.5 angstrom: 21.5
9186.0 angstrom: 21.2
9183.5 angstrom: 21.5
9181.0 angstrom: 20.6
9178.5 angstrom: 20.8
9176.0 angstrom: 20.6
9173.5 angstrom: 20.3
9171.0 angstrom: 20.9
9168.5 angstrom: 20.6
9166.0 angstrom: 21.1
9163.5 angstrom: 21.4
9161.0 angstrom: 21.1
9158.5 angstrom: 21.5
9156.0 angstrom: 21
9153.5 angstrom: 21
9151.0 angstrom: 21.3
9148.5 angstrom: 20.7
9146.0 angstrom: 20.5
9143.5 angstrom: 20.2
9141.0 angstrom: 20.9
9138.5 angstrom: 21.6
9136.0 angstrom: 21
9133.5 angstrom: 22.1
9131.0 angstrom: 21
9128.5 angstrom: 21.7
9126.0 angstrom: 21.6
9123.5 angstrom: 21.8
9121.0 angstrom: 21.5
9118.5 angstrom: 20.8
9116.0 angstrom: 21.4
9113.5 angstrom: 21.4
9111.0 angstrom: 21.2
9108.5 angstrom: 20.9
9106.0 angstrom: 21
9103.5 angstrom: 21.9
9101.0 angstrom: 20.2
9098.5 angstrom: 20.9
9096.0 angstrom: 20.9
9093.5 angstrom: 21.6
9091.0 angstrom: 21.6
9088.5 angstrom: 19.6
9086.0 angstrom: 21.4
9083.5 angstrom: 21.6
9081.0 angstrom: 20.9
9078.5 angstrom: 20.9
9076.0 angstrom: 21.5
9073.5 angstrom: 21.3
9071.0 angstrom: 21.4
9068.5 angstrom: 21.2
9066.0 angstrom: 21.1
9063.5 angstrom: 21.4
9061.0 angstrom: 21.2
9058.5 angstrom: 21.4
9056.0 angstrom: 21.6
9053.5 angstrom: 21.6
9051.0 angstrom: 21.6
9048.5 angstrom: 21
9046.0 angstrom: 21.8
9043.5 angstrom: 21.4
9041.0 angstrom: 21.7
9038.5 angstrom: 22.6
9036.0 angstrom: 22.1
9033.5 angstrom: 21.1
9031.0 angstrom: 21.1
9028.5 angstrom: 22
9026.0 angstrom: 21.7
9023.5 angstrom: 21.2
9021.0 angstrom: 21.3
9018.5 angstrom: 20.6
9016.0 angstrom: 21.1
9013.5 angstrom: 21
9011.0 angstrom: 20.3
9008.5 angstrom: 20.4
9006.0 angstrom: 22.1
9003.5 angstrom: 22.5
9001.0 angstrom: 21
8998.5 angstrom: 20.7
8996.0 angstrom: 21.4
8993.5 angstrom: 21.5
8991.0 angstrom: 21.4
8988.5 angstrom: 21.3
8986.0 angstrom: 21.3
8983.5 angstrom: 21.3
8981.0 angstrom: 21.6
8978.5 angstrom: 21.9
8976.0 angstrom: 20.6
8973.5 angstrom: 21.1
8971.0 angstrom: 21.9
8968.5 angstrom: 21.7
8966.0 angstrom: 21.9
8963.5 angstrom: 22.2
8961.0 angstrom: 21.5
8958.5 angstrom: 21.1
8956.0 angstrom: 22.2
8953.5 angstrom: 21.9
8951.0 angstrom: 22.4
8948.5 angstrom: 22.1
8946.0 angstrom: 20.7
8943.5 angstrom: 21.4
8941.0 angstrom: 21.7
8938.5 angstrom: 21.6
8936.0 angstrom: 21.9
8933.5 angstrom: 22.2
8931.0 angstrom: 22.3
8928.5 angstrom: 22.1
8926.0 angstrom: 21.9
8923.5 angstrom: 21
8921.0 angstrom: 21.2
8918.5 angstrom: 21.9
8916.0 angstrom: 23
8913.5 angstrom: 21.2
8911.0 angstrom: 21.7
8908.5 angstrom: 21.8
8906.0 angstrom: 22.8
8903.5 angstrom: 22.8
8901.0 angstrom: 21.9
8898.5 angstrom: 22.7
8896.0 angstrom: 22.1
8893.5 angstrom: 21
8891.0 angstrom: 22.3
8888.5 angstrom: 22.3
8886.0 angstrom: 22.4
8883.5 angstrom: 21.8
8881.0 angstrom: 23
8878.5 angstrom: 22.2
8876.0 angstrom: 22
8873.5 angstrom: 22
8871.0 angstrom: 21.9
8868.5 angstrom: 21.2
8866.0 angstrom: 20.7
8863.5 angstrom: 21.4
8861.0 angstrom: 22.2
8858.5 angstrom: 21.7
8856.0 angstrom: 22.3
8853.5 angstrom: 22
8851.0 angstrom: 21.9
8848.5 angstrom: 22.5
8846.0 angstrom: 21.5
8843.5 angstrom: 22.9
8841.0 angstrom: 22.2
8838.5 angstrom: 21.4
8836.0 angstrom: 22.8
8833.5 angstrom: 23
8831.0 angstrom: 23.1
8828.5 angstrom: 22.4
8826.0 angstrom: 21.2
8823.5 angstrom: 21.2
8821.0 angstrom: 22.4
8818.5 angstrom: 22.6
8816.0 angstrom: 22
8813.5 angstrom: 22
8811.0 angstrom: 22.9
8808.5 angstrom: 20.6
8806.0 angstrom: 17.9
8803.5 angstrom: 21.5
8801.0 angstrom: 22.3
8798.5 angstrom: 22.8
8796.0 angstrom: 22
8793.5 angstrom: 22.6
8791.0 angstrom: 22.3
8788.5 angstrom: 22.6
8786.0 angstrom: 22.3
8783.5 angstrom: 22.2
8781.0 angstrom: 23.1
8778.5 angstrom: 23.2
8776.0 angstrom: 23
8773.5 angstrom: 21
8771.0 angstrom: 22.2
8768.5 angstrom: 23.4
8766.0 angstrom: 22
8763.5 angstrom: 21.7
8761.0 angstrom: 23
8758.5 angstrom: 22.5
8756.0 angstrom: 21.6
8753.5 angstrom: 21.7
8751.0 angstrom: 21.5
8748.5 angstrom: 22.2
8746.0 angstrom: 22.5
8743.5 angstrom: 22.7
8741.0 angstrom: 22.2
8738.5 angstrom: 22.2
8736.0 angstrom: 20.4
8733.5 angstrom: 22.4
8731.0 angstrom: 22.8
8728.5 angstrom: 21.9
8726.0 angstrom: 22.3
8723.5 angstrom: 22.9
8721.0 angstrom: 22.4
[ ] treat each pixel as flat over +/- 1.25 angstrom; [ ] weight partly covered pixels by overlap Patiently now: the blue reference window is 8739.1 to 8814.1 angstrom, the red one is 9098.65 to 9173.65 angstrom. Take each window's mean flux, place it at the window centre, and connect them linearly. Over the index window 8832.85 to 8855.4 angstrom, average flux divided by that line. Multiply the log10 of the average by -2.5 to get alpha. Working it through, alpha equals -0.01 mag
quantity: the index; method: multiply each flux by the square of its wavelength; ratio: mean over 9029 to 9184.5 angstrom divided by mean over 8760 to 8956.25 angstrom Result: 1.02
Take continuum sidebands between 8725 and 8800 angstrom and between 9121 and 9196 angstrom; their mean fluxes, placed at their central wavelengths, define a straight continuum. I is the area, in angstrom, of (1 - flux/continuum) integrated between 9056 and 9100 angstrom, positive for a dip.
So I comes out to 0.3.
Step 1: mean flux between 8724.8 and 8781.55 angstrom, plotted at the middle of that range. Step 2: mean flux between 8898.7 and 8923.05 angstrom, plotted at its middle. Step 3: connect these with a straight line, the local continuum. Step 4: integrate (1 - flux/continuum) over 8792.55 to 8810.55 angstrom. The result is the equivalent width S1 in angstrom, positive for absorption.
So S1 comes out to 0.6 angstrom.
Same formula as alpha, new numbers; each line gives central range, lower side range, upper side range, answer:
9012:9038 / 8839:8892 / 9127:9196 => 0.01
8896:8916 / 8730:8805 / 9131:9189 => -0.02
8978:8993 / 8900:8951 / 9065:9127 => 0.01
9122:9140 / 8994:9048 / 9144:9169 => -0.02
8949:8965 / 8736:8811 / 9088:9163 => -0.01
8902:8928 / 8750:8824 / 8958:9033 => -0.01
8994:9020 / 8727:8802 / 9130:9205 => 0.02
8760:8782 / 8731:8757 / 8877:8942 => -0.02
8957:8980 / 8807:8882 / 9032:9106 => 0.00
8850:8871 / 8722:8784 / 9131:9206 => 0.01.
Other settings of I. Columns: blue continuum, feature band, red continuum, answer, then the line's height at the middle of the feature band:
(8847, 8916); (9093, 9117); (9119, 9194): 0.1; 21.3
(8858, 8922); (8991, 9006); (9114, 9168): 0.1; 21.6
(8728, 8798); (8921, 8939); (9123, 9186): -0.1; 21.8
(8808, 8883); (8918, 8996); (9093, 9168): 0.3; 21.7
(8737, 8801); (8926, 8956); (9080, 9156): -0.2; 21.7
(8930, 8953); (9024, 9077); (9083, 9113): -0.6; 21.3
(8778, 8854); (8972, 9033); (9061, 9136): 0.7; 21.5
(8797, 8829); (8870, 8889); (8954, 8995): -0.5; 21.6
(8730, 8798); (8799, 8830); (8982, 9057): 0.7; 22.1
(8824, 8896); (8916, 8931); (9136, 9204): 0.0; 21.8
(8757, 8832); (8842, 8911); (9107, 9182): -0.5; 21.9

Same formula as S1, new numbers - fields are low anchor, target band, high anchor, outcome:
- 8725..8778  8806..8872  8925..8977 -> 0.17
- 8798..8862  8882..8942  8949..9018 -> -0.82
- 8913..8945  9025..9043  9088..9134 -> -0.23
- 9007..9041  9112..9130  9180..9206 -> -0.31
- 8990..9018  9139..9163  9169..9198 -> 0.01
